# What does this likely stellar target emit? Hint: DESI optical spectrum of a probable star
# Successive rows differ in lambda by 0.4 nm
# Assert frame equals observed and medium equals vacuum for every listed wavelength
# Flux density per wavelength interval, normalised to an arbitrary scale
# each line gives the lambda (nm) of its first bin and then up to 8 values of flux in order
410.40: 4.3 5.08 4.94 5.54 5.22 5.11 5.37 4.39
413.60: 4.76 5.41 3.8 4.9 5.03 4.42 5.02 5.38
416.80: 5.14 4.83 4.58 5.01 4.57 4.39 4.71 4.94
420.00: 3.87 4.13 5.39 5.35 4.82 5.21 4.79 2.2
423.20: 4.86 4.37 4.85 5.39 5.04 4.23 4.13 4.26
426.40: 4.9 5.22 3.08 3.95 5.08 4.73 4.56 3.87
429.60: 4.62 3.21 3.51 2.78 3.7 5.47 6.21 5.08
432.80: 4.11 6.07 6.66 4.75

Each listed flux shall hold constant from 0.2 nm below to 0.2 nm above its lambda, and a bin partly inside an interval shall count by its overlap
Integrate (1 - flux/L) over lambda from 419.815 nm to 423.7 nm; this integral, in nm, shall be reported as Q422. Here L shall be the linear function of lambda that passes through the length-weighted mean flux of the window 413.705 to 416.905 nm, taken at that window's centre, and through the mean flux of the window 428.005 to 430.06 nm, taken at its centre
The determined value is 0.10 nm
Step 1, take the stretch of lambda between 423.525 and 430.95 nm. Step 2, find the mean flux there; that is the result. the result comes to 4.31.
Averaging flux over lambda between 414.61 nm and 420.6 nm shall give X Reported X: 4.73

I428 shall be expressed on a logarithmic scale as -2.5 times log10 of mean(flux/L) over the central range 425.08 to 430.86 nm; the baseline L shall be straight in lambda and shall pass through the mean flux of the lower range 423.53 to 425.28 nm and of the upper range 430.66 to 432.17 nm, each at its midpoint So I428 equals 0.13 mag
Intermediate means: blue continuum 4.84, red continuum 4.58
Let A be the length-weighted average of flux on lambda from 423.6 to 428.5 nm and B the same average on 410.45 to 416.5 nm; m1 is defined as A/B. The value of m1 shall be 0.9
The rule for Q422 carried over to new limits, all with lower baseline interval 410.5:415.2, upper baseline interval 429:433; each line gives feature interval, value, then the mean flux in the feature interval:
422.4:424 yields 0.171 nm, 4.06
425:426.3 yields 0.058 nm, 4.26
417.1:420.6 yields 0.125 nm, 4.55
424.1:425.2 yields -0.123 nm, 5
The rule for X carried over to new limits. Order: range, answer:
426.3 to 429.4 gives 4.41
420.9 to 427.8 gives 4.52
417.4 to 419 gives 4.64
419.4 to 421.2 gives 4.67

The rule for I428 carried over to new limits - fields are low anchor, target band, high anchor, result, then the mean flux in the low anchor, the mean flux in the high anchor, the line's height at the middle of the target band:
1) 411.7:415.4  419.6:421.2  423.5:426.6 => 0.03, 4.91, 4.66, 4.76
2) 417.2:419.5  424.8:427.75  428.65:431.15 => -0.07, 4.68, 3.74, 4.03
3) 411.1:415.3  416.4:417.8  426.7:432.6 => -0.03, 4.95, 4.32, 4.8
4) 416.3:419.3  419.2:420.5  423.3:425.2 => 0.10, 4.81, 4.84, 4.82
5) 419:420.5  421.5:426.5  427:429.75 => -0.04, 4.43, 4.26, 4.35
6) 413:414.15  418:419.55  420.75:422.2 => 0.09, 4.83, 5.17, 5.05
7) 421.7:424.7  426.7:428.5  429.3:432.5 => 0.01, 4.55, 4.28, 4.4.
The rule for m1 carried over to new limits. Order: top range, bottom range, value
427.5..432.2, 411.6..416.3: 0.88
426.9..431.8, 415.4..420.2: 0.86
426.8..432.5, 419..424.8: 0.92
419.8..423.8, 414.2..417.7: 0.94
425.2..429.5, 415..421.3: 0.91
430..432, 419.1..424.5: 0.87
